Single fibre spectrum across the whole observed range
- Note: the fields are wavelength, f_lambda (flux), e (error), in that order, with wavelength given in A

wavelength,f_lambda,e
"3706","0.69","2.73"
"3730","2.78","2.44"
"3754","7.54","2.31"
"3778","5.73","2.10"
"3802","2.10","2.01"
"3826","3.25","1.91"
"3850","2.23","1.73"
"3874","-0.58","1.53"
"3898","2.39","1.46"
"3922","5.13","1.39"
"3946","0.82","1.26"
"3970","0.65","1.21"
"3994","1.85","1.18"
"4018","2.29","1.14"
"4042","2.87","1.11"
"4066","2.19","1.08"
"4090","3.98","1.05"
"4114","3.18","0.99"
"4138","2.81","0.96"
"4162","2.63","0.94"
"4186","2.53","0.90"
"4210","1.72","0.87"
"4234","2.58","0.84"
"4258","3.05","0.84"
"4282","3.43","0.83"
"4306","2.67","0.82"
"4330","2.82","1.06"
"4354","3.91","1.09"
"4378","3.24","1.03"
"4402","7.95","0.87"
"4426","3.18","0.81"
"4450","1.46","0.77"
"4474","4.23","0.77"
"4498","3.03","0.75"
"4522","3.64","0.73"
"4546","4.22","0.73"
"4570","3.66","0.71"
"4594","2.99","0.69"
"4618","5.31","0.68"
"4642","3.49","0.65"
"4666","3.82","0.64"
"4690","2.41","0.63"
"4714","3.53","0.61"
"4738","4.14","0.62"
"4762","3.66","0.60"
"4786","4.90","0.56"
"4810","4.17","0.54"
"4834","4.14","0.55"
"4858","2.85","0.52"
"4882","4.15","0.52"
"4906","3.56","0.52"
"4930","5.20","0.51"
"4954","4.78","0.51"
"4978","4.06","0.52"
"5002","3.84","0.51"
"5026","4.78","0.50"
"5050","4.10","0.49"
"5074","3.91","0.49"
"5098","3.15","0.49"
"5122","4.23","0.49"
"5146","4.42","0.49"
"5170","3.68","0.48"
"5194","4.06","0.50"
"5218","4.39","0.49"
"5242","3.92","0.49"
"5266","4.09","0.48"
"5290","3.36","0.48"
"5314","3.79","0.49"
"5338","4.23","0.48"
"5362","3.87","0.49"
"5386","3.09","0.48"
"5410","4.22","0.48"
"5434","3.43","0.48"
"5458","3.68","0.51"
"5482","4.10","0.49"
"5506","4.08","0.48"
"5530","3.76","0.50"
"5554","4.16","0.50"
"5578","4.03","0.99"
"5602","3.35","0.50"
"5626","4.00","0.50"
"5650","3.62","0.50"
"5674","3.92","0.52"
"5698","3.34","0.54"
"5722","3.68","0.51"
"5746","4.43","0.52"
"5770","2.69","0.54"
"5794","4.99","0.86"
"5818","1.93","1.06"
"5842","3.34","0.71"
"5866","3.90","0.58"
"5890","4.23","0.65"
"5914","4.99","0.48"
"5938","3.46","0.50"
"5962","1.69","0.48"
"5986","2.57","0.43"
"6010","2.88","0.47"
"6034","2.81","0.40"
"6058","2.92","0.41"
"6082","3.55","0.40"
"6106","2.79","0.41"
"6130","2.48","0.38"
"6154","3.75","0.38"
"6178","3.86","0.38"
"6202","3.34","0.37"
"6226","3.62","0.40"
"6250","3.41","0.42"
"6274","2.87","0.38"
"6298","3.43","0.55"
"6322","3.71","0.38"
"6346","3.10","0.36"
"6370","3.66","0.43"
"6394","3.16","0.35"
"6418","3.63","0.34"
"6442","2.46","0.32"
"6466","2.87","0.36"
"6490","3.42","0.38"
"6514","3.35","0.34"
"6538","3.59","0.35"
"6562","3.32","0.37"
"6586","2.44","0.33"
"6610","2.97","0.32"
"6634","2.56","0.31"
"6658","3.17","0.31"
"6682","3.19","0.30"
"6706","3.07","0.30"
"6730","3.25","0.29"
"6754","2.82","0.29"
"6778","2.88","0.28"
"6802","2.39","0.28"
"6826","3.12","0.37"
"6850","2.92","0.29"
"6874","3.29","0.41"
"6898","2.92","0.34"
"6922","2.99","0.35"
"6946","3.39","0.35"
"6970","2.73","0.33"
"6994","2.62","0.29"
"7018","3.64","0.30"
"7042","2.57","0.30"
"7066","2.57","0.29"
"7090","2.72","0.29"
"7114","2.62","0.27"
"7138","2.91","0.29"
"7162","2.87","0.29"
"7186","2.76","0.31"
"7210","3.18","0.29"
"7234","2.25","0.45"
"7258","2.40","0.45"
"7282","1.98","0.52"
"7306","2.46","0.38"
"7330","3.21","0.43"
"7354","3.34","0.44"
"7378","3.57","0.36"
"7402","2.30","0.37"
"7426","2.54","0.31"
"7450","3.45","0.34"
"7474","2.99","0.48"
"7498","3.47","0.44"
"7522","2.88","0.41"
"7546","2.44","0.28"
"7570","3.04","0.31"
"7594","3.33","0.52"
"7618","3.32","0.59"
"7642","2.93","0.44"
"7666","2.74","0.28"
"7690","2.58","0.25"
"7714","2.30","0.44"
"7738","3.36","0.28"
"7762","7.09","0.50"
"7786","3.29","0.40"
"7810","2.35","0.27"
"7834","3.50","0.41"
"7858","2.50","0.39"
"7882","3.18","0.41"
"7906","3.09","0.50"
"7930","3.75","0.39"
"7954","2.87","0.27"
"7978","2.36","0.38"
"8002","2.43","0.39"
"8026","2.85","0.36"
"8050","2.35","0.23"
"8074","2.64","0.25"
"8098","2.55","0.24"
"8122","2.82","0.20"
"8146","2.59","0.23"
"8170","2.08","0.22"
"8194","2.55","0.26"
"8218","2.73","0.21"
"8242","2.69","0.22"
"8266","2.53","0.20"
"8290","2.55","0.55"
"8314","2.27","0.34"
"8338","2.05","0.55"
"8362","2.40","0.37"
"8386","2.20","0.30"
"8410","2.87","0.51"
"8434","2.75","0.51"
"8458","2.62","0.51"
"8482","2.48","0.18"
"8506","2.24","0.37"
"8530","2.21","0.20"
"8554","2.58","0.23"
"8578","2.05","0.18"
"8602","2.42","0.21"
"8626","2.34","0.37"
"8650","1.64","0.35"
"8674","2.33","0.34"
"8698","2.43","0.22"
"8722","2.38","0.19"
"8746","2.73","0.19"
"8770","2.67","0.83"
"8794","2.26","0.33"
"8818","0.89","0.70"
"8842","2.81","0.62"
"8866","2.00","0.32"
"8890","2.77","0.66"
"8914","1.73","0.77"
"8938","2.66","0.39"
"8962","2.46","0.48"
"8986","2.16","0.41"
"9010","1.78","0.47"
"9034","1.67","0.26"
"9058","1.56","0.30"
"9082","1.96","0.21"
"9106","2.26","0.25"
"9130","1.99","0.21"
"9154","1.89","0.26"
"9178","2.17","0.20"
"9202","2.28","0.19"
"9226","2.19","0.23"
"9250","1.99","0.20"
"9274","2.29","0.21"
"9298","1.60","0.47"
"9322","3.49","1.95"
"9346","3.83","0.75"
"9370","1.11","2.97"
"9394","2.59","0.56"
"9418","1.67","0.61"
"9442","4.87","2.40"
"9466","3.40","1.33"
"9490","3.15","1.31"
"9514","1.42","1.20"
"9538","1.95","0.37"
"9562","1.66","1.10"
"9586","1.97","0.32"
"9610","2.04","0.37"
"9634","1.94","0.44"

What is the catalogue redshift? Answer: 0.181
